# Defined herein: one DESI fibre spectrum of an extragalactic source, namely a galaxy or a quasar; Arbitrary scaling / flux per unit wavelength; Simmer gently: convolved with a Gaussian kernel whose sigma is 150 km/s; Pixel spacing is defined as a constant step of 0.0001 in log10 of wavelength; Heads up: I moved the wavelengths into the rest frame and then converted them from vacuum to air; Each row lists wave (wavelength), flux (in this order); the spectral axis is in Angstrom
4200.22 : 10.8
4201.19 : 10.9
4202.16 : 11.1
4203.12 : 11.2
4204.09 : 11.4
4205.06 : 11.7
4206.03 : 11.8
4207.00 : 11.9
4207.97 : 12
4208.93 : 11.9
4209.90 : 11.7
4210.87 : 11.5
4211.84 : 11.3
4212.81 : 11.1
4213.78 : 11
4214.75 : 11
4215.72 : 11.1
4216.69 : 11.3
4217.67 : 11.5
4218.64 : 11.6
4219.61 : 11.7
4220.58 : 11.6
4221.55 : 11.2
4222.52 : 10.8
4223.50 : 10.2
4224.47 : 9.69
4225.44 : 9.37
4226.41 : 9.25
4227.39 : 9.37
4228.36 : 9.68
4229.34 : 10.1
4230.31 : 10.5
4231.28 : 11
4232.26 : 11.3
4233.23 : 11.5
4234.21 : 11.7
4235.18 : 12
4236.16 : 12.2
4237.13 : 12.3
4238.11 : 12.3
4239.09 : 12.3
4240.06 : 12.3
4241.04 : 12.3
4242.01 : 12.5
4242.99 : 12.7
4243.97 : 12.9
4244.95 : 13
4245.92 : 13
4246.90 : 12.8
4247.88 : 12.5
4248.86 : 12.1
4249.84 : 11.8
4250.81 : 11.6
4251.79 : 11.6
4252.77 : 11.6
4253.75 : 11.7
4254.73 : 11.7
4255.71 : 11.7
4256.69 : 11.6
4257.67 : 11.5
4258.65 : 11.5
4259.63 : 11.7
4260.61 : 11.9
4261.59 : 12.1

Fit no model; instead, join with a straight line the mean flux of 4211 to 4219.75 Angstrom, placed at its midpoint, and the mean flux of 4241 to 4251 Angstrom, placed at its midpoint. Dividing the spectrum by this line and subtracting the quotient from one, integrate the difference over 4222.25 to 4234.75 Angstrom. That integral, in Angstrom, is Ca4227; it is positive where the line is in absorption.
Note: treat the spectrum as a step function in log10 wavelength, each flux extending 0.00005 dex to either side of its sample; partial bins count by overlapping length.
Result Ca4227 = 1.55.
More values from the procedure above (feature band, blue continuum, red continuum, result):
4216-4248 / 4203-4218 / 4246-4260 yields 0.6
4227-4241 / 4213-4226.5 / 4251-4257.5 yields -0.2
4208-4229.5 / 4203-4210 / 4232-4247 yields 2.0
